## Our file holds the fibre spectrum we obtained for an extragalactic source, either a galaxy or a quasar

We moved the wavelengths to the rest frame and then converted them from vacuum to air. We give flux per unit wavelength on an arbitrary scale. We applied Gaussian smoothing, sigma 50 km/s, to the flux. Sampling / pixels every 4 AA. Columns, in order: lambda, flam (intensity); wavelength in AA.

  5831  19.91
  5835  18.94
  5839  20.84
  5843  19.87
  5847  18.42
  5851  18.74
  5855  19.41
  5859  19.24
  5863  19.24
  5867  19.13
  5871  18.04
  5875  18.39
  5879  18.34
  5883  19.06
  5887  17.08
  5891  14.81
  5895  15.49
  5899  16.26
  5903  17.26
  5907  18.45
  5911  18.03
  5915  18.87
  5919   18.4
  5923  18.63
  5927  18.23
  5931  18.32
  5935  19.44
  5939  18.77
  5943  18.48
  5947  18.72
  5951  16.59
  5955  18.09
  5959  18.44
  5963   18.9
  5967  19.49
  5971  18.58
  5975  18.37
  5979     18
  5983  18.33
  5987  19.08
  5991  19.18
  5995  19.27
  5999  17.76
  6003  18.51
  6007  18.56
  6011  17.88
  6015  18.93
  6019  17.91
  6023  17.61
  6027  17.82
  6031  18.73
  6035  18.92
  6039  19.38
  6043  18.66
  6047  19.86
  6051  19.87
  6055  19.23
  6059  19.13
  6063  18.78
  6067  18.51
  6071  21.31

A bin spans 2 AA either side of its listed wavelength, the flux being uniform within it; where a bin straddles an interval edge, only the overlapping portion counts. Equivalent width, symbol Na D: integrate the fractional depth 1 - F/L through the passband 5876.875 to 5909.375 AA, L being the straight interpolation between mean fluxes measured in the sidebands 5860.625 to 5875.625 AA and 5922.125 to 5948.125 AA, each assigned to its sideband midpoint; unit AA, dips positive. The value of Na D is 2.8 AA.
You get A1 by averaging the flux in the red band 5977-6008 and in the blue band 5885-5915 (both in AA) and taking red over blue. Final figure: 1.1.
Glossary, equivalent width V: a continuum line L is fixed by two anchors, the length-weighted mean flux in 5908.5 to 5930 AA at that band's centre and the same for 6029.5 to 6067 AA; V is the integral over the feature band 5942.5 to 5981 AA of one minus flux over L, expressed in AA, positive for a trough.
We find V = 0.6 AA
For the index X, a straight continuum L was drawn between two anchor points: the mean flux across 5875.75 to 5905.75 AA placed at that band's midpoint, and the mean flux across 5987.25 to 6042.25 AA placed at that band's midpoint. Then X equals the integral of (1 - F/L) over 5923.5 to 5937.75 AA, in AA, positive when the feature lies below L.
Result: -1.0 AA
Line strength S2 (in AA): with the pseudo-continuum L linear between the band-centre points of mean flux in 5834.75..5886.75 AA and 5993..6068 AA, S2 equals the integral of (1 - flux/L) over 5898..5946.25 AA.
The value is 1.5 AA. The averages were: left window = 19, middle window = 18.3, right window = 18.7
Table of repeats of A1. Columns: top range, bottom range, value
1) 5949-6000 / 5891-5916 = 1.08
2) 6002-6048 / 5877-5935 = 1.05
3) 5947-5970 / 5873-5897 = 1.07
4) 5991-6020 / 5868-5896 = 1.06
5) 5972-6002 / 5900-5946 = 1.01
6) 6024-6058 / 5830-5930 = 1.04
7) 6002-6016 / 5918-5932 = 1.00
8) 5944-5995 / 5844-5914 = 1.03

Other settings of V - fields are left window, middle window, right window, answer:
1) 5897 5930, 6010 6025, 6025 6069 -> 0.54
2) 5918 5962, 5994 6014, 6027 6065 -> 0.47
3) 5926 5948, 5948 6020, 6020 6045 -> 0.54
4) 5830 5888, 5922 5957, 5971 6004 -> 0.69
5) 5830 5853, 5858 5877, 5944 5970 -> 0.41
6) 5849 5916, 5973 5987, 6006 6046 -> -0.03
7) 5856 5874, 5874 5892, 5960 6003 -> 1.18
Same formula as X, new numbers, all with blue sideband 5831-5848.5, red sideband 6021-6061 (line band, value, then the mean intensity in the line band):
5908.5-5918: 0.4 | 18.4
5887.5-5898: 2.1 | 15.5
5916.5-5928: 0.5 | 18.5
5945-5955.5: 0.8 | 17.8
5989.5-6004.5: 0.3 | 18.7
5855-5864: 0.1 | 19.3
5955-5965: 0.3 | 18.6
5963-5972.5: 0.1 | 19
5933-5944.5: 0.2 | 18.9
